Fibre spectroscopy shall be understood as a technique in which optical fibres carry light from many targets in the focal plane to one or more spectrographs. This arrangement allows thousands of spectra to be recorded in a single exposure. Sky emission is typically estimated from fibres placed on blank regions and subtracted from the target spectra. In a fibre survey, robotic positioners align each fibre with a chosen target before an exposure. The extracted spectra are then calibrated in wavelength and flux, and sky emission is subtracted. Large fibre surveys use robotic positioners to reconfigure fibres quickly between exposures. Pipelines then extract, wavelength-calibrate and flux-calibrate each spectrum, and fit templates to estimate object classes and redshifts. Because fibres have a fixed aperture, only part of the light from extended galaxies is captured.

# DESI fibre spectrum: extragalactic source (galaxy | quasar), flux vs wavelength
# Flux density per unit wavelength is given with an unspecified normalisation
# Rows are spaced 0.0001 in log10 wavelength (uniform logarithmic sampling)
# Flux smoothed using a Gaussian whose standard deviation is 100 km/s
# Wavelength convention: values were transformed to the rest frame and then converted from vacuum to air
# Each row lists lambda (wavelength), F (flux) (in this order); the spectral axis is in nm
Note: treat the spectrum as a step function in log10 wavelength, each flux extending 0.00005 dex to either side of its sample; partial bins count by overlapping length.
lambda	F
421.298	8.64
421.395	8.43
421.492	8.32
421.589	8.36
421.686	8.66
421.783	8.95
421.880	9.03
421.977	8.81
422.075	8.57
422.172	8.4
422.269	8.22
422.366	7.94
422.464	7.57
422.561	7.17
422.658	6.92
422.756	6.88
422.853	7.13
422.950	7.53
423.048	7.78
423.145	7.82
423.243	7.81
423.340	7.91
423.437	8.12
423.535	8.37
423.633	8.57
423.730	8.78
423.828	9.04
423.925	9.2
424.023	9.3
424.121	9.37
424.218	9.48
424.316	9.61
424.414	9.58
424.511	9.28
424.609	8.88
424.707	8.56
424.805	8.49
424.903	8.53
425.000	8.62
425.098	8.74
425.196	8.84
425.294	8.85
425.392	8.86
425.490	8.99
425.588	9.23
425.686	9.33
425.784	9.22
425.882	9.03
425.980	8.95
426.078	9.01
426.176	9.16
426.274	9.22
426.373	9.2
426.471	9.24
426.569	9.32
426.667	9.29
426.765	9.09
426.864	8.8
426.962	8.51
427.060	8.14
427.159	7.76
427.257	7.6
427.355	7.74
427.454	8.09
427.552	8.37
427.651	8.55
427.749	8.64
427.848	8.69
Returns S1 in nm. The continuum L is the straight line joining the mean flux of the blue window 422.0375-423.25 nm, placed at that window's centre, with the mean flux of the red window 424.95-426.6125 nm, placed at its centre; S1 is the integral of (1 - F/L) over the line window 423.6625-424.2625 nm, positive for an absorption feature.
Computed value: -0.068 nm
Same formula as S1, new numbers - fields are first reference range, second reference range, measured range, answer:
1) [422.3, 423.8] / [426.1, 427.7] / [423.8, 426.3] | -0.25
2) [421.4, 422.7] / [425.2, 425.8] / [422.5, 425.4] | 0.08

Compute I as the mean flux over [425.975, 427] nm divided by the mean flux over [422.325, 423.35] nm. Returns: 1.22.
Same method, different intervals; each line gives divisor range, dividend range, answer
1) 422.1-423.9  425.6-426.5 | 1.16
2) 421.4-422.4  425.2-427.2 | 1.05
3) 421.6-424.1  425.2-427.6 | 1.07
